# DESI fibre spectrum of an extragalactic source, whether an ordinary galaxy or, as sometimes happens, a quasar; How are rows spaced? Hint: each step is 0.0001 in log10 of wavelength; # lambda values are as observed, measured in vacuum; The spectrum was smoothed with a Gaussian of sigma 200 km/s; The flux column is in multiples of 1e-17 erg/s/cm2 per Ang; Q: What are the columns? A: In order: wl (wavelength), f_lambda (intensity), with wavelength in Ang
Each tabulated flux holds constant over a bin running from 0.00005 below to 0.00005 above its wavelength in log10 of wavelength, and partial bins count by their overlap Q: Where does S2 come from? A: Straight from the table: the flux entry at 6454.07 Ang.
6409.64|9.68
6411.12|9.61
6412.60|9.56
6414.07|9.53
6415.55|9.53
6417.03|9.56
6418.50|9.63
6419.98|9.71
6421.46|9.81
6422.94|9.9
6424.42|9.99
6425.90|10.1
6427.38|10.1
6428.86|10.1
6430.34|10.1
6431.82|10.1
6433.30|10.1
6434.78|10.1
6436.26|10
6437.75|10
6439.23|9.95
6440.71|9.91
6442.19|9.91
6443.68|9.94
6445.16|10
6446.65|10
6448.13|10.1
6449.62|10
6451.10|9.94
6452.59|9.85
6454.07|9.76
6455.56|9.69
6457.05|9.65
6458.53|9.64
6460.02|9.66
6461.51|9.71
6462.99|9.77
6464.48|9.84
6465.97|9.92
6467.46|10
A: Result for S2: 9.76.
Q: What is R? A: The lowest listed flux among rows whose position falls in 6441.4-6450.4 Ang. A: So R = 9.91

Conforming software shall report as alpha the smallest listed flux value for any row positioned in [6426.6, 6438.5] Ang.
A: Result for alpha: 10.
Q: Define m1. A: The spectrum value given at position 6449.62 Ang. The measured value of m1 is 10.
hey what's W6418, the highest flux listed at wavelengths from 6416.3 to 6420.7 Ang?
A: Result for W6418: 9.71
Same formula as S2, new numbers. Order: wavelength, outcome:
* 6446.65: 10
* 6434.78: 10.1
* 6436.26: 10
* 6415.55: 9.53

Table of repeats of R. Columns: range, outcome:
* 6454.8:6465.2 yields 9.64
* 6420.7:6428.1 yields 9.81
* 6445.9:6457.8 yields 9.65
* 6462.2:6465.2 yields 9.77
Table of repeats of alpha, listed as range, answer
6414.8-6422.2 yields 9.53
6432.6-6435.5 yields 10.1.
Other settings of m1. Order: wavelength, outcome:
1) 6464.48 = 9.84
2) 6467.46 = 10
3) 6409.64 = 9.68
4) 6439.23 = 9.95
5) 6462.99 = 9.77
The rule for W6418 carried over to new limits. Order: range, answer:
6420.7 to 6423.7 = 9.9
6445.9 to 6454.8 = 10.1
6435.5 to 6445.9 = 10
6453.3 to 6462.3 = 9.76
